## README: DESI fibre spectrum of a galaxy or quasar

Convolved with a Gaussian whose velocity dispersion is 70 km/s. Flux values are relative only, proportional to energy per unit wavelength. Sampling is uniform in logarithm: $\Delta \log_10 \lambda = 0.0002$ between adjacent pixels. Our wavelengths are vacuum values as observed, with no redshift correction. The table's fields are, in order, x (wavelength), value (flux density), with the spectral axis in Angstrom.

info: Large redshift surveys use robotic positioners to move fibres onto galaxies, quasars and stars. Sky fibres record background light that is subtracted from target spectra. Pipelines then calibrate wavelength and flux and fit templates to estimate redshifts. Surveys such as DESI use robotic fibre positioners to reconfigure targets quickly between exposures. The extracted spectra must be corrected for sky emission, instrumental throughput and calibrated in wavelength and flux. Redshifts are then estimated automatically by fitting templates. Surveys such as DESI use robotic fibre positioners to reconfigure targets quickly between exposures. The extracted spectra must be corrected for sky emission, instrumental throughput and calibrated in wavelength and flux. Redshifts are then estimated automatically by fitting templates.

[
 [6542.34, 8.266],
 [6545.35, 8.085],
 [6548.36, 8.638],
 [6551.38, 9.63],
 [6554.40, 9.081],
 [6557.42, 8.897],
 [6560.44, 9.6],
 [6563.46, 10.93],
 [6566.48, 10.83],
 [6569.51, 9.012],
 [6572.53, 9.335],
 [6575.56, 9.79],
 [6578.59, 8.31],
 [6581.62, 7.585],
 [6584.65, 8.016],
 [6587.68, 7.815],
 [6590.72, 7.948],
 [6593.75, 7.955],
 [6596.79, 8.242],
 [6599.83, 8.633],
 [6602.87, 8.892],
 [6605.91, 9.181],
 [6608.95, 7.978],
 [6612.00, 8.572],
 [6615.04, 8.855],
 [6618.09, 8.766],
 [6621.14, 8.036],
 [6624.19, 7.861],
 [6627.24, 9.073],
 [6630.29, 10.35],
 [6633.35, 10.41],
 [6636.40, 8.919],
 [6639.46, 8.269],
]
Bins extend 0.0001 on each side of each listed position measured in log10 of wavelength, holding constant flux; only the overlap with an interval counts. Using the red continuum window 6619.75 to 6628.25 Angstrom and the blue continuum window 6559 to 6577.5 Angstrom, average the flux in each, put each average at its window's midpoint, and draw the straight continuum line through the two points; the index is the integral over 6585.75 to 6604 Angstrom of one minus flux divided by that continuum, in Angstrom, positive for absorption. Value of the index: 1.8 Angstrom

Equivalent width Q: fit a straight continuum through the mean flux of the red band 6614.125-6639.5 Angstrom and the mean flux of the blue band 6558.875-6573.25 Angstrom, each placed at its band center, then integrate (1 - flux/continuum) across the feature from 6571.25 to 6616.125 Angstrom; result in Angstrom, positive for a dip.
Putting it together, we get 5.0 Angstrom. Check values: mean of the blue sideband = 9.98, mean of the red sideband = 8.99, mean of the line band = 8.47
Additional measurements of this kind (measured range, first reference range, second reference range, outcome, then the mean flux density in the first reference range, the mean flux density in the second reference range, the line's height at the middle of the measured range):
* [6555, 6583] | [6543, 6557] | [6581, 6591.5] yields -3.5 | 8.83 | 7.85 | 8.32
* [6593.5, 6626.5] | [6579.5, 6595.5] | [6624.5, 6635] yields 1.3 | 7.89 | 9.69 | 8.85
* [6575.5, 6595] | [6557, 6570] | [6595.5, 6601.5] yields 2.1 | 10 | 8.45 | 9.04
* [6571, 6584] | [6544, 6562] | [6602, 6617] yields 0.2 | 9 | 8.69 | 8.87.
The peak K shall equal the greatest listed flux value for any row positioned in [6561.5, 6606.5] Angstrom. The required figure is 10.93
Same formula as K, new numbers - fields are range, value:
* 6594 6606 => 9.181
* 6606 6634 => 10.41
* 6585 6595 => 7.955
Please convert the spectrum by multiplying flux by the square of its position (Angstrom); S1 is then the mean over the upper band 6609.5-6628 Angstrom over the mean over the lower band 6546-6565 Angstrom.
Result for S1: 0.92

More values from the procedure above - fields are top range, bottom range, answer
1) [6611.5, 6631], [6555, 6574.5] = 0.91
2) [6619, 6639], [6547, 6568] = 0.96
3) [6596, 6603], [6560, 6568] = 0.82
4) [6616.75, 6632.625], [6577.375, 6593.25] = 1.14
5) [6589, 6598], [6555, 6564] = 0.84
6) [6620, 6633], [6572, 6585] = 1.06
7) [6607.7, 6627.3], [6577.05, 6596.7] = 1.07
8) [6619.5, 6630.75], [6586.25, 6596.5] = 1.10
